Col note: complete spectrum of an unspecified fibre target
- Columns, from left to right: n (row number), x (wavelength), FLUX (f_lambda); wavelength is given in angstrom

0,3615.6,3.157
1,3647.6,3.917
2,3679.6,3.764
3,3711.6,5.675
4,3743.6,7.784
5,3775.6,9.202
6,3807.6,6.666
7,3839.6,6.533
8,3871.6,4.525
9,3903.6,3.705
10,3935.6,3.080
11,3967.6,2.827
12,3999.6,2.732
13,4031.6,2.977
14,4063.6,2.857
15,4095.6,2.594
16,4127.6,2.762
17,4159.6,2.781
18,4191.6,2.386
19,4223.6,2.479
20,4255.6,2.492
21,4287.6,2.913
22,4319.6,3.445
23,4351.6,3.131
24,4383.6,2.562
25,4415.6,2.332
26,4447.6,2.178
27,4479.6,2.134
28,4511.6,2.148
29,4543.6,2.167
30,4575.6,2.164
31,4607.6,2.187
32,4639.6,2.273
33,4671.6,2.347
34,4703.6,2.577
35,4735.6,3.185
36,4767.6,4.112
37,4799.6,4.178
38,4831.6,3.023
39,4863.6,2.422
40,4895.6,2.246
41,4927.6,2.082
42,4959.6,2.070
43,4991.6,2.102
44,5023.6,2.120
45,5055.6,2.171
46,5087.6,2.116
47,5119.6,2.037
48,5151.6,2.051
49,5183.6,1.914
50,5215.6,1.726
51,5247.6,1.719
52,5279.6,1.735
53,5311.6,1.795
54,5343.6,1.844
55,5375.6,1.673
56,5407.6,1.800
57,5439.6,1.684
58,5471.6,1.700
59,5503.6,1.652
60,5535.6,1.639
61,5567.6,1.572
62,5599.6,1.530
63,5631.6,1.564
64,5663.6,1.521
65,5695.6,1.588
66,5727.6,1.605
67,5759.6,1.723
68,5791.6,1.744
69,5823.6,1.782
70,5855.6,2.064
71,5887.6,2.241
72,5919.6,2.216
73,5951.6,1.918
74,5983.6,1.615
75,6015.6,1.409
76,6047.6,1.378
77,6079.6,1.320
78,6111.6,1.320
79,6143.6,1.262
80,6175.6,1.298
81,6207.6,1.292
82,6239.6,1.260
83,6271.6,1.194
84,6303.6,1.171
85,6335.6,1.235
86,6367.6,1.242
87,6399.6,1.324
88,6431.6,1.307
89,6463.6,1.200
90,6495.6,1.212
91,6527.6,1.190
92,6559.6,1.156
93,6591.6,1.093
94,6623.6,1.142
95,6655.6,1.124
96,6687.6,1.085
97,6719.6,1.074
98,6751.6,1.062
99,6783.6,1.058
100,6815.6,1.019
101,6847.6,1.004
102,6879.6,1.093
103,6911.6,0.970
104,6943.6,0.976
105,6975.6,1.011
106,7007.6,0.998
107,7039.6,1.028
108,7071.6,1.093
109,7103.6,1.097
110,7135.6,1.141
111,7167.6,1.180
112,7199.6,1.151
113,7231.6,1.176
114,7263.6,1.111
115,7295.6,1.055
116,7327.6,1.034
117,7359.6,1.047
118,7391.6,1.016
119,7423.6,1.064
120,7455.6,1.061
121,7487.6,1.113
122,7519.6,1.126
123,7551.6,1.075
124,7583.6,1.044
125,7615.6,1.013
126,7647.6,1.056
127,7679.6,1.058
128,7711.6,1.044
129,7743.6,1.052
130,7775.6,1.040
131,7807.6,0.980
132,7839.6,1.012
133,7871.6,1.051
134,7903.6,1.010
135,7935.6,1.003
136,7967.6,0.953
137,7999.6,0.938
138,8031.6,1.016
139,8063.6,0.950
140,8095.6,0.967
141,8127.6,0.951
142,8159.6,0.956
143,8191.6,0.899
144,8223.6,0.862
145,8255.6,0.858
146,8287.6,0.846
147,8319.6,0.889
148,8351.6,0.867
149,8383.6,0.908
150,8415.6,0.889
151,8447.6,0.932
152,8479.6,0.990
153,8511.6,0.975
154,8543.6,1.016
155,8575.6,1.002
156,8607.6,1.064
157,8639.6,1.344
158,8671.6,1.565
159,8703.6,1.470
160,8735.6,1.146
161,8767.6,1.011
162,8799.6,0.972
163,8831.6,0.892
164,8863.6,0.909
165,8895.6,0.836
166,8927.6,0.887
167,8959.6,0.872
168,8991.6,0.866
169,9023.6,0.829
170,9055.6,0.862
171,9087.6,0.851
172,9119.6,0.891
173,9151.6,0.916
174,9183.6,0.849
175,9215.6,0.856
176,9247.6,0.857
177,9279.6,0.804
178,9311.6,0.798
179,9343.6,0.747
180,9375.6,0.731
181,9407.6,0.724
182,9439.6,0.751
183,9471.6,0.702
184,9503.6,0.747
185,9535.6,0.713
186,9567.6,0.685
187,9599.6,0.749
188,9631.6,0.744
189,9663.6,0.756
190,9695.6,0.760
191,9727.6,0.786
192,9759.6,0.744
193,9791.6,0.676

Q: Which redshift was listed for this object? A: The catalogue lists 2.09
